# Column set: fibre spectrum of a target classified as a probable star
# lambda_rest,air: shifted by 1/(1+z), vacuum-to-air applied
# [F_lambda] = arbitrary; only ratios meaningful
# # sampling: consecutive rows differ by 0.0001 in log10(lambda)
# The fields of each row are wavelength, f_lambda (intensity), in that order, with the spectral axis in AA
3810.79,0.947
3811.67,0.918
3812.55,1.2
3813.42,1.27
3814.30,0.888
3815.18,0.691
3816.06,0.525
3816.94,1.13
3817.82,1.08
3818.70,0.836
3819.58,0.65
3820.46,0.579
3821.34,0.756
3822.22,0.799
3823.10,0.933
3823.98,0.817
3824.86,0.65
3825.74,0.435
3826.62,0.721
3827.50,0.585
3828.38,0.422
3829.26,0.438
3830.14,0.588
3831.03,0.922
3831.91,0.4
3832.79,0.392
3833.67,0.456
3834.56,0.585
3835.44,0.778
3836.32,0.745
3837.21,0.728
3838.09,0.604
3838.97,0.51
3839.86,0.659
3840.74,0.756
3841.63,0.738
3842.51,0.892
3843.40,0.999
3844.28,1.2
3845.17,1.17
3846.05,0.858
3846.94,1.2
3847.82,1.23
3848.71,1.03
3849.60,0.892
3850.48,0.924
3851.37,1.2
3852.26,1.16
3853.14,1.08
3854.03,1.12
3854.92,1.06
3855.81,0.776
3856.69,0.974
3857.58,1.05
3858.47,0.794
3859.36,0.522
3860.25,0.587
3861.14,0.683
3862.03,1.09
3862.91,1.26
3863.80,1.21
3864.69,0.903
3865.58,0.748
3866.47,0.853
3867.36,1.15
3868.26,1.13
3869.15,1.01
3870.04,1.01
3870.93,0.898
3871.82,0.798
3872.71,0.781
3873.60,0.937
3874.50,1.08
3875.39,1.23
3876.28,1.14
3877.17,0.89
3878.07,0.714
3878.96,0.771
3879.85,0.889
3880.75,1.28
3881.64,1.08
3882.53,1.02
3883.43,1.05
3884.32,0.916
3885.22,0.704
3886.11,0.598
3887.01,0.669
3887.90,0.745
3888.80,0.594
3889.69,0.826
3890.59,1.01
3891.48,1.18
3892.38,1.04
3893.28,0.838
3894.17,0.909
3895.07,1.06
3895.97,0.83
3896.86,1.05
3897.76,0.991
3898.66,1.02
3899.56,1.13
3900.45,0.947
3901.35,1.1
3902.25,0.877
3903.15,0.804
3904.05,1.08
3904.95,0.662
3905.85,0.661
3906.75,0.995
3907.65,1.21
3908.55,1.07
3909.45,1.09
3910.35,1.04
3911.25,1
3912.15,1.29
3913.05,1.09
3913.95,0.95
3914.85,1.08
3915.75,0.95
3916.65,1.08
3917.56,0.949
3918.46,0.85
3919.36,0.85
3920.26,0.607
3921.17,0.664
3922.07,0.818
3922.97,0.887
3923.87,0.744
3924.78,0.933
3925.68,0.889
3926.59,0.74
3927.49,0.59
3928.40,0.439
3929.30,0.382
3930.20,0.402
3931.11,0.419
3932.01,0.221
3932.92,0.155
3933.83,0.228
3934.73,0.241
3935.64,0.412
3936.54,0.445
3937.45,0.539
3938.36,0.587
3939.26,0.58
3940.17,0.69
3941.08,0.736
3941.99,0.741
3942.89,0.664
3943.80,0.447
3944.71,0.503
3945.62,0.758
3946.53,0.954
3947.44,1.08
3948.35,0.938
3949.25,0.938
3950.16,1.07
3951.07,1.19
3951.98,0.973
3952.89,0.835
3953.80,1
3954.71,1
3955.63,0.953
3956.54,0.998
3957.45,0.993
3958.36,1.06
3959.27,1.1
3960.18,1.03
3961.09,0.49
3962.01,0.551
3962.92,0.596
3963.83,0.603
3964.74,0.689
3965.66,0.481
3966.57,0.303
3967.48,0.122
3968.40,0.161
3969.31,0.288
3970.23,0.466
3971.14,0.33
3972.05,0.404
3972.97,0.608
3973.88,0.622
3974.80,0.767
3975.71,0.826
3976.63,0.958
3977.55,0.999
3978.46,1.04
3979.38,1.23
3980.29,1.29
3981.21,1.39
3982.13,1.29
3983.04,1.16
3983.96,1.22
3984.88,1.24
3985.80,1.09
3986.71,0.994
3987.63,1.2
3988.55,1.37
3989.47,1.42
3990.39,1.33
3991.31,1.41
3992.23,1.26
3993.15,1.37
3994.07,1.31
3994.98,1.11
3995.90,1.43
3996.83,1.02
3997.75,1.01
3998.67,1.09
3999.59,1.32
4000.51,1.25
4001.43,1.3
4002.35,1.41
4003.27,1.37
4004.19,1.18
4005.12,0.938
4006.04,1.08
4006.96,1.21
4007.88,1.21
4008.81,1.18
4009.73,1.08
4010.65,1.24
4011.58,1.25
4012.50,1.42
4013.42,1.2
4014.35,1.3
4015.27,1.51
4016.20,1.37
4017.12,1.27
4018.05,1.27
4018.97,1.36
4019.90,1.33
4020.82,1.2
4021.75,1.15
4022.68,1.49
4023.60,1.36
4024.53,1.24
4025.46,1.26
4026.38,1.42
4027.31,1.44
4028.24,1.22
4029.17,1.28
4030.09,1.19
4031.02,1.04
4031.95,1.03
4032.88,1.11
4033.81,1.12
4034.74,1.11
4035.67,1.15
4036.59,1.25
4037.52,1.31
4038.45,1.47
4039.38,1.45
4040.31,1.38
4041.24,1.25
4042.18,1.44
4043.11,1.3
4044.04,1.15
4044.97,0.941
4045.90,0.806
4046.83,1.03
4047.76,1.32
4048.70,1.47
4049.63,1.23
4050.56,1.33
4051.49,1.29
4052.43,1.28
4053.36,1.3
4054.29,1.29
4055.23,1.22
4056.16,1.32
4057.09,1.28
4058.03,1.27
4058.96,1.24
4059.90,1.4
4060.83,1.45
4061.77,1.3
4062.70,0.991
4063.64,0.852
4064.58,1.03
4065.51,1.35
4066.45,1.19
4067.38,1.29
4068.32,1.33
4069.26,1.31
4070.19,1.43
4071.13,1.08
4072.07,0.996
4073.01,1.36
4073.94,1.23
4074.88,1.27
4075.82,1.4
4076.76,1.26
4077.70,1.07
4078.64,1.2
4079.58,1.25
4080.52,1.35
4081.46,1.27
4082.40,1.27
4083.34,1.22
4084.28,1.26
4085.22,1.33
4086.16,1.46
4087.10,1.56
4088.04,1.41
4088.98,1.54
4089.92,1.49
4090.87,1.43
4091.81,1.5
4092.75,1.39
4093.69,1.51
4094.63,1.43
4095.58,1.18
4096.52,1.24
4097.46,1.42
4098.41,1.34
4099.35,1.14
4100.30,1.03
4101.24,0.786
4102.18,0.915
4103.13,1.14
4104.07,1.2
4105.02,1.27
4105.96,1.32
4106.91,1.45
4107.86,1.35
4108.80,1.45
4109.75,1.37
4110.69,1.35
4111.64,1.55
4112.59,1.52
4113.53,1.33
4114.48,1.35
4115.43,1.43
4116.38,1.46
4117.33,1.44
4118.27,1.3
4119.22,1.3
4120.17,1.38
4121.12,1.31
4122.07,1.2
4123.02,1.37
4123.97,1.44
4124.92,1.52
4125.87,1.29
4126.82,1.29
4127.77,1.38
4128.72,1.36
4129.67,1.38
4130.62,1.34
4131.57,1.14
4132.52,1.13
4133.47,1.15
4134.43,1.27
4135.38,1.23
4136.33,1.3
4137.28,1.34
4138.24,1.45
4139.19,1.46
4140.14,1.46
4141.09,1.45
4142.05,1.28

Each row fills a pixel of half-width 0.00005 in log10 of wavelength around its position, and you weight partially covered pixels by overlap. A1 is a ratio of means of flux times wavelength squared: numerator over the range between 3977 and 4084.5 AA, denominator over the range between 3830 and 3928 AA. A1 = 1.48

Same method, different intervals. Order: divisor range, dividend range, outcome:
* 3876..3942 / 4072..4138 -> 1.77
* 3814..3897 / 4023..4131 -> 1.67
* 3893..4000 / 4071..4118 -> 1.63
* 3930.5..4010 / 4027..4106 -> 1.47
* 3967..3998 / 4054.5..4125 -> 1.38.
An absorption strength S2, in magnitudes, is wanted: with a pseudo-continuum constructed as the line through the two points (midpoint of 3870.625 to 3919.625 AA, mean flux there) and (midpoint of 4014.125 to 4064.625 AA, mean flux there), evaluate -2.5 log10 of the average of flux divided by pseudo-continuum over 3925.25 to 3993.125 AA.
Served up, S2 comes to 0.35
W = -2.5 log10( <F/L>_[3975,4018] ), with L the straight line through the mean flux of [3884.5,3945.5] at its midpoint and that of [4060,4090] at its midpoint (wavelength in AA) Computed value -0.18 mag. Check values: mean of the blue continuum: 0.784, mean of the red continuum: 1.27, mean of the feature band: 1.22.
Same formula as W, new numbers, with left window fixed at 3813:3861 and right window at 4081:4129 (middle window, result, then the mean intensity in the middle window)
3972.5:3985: 0.052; 1.04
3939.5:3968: 0.301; 0.787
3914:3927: 0.131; 0.863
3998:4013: -0.070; 1.22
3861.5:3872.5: -0.151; 0.998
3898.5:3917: -0.062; 1.01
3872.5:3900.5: -0.034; 0.936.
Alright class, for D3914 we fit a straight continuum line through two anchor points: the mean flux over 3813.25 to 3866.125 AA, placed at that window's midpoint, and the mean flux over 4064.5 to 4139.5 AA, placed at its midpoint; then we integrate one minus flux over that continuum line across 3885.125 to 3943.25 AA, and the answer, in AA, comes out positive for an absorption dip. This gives 9.95 AA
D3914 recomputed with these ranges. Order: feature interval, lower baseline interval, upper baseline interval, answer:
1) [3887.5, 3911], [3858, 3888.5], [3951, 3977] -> -2.84 AA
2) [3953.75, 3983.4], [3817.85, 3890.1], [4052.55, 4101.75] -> 8.15 AA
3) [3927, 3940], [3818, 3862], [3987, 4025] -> 7.97 AA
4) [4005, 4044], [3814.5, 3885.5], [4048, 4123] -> -2.49 AA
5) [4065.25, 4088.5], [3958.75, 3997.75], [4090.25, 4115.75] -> -1.06 AA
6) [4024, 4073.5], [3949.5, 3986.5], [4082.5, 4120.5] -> -4.36 AA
